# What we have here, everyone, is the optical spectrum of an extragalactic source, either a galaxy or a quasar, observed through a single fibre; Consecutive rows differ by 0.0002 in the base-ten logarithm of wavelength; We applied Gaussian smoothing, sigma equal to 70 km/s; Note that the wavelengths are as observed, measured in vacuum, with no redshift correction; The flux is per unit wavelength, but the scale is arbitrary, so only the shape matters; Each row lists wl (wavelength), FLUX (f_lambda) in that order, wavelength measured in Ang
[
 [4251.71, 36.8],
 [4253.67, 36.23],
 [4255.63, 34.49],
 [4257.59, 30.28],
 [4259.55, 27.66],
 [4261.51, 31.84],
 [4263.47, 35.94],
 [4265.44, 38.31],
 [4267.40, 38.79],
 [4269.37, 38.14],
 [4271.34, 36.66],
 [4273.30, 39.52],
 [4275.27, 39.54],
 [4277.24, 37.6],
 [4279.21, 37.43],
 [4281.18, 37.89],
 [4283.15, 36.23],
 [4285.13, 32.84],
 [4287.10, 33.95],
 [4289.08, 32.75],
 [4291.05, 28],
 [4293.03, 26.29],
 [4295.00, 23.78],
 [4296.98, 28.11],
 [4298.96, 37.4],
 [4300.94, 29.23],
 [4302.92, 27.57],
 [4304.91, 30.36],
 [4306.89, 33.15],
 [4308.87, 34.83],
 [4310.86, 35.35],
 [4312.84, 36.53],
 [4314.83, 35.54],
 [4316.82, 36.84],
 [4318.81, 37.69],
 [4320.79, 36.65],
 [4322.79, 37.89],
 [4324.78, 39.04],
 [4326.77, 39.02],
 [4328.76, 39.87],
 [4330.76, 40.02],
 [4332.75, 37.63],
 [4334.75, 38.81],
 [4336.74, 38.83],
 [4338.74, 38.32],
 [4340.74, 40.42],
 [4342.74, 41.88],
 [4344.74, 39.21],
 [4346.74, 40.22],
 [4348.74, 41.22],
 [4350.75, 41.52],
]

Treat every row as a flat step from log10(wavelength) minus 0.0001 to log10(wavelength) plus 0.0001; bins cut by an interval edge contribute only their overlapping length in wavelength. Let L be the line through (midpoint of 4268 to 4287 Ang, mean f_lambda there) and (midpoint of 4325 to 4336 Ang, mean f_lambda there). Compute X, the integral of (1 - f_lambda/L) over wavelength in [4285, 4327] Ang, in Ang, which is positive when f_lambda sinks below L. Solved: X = 5.5 Ang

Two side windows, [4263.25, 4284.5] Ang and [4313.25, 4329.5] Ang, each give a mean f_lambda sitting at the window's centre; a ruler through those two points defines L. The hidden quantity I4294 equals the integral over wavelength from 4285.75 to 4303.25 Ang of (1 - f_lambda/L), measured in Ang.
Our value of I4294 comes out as 3.7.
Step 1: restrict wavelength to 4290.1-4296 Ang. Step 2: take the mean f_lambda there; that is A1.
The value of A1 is 26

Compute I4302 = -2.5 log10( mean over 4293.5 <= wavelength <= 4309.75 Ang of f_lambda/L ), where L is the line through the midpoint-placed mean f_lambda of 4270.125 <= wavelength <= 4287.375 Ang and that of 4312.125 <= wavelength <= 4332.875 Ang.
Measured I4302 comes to 0.227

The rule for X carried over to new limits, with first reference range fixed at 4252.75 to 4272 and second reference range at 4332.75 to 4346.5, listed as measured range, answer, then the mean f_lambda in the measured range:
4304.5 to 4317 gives 1.0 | 34.7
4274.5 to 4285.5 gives -0.4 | 37.1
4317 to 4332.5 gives 0.0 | 38.5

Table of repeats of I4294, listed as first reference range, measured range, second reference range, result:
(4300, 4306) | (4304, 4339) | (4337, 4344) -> -2.7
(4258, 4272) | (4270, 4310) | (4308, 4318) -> 2.6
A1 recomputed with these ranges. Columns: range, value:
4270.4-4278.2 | 38.4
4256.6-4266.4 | 32.8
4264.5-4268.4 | 38.6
